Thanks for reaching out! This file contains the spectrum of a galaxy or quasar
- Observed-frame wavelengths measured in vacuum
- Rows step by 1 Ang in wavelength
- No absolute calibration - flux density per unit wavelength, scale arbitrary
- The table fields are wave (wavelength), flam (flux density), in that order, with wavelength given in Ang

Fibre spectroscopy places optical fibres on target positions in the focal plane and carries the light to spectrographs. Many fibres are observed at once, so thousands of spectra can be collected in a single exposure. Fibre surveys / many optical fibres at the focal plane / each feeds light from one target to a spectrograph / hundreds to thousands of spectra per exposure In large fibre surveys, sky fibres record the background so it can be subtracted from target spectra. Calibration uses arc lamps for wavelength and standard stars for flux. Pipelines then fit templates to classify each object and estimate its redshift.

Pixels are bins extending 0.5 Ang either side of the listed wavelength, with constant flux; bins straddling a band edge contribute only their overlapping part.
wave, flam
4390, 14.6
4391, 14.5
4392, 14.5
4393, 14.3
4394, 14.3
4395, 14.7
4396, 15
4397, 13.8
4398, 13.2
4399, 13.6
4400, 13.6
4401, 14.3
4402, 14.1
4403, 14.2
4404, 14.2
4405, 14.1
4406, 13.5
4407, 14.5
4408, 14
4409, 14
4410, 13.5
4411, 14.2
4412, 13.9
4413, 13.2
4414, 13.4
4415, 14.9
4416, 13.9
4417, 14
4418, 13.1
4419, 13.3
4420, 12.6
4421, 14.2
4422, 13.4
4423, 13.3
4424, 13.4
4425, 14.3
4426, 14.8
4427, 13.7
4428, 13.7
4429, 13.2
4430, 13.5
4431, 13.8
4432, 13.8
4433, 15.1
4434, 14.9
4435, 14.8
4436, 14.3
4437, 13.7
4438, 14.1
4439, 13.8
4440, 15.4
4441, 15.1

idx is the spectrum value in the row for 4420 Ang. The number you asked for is 12.6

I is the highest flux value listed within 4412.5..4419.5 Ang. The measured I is 14.9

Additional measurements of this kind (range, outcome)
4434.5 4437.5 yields 14.8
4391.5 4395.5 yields 14.7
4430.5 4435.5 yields 15.1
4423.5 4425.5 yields 14.3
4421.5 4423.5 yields 13.4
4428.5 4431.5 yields 13.8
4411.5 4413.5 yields 13.9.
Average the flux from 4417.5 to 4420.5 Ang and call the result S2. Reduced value 13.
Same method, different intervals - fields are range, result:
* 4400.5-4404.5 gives 14.2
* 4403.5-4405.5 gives 14.1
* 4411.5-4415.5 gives 13.9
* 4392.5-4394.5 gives 14.3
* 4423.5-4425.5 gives 13.9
